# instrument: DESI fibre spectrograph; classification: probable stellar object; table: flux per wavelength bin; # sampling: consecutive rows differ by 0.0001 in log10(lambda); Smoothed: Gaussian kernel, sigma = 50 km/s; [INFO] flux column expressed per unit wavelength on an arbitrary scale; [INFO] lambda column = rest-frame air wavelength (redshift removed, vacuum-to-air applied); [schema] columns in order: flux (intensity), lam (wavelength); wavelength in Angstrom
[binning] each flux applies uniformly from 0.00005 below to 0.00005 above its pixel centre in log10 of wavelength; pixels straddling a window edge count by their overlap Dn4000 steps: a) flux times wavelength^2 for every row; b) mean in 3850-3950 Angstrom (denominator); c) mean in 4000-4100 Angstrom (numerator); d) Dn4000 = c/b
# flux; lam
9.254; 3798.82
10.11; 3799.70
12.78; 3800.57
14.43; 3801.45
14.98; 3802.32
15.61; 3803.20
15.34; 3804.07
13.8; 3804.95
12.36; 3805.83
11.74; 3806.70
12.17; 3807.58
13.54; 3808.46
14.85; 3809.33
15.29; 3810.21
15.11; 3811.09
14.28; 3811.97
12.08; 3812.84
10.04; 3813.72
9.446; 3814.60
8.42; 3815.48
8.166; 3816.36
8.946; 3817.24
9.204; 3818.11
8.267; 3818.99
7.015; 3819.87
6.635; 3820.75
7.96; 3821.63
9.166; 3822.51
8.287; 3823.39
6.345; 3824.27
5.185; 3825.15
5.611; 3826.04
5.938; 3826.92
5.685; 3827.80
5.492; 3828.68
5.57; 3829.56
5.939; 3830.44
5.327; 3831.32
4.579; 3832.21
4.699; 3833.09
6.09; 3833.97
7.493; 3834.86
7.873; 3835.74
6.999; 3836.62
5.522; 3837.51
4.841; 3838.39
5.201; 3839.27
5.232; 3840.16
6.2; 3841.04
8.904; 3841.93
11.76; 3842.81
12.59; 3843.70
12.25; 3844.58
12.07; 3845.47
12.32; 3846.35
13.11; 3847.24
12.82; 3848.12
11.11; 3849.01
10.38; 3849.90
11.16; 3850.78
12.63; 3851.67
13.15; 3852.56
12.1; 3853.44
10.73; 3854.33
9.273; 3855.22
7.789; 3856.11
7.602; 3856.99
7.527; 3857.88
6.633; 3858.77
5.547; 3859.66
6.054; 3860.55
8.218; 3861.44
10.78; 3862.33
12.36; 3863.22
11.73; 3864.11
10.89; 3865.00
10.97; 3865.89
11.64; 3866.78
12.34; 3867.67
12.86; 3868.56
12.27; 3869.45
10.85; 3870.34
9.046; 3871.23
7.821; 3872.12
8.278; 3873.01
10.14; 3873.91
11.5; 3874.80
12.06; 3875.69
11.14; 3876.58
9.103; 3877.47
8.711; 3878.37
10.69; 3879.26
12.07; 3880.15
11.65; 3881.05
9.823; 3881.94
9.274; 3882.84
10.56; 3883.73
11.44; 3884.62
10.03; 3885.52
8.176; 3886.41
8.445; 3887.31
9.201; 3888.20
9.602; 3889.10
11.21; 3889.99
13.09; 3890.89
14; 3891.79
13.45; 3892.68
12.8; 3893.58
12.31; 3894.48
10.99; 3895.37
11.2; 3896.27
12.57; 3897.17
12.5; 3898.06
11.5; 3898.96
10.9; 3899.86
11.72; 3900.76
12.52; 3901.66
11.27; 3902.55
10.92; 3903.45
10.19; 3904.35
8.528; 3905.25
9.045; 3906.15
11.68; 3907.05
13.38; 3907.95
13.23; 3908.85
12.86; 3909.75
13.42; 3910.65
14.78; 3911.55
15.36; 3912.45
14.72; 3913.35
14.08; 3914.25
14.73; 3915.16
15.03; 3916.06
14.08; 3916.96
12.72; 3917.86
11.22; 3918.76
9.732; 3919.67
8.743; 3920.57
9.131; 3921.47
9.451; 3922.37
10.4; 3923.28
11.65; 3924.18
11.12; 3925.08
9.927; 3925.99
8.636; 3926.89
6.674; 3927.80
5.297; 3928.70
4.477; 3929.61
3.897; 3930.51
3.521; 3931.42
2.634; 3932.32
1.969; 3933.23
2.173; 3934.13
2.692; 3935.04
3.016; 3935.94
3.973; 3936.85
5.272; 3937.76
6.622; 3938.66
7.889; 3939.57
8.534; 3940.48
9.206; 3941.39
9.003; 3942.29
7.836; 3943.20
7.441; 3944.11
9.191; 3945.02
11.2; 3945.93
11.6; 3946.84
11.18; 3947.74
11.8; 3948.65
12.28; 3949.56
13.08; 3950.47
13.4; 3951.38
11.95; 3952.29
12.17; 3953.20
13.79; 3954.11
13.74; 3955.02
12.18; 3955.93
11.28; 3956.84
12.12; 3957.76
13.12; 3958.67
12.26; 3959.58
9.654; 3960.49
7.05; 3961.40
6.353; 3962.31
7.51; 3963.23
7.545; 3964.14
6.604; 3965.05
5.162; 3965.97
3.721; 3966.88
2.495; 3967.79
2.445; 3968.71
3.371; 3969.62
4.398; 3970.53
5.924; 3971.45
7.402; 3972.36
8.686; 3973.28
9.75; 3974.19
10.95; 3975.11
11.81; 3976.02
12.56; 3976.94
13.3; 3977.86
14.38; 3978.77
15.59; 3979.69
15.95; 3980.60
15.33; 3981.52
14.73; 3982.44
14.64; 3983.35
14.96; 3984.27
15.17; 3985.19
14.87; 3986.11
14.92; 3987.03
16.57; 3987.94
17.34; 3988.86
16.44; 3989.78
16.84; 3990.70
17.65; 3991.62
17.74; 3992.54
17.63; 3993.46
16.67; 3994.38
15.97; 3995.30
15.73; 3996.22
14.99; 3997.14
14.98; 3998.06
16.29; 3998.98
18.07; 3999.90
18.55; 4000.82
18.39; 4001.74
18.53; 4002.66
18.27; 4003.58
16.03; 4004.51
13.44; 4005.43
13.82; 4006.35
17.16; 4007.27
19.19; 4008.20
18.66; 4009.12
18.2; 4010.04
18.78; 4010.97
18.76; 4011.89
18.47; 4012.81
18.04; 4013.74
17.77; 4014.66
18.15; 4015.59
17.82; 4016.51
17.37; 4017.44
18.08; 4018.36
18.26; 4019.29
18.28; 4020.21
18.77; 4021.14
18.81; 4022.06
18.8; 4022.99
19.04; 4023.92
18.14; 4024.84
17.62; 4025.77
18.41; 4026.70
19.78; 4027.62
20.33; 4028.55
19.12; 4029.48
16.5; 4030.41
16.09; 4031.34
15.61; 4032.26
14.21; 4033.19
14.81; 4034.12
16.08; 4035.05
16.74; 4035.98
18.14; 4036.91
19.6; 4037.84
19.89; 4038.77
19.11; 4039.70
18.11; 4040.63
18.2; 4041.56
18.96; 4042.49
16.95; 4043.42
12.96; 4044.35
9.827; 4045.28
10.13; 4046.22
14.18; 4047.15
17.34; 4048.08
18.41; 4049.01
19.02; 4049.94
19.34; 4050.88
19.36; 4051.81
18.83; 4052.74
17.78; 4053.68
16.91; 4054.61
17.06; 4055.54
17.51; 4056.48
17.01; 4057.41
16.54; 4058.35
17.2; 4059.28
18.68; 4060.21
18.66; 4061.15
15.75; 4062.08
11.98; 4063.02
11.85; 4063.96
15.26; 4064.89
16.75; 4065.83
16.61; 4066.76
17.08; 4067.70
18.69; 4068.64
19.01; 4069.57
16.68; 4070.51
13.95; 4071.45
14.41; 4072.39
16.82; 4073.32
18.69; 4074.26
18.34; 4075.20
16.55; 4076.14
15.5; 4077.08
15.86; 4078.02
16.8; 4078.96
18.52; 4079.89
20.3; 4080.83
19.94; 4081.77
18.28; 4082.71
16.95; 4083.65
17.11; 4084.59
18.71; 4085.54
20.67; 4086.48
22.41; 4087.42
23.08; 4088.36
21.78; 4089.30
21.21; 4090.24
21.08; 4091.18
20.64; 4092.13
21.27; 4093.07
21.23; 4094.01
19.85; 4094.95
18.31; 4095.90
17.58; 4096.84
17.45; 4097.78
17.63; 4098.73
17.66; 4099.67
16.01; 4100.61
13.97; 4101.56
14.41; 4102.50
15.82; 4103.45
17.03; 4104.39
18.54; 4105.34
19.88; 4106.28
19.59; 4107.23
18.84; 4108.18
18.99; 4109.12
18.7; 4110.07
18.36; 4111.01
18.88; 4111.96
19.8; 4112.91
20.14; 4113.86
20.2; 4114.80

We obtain 1.90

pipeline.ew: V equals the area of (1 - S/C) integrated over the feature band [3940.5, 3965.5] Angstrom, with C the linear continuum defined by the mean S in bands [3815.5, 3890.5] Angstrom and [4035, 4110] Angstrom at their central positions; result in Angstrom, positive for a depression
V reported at 4.7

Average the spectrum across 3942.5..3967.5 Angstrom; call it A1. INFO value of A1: 10.1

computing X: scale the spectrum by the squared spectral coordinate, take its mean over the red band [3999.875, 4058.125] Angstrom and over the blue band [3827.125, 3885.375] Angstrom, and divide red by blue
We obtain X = 2.0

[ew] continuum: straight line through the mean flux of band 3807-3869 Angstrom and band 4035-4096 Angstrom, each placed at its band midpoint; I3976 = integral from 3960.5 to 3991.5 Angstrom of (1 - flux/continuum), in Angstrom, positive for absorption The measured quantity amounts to 7.8 Angstrom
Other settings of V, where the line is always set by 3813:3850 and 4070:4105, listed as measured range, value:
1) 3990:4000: -1.4 Angstrom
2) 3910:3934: 3.5 Angstrom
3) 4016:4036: -2.5 Angstrom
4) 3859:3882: -1.8 Angstrom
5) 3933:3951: 6.6 Angstrom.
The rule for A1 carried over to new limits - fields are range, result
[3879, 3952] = 10.1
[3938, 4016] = 12.9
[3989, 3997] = 16.8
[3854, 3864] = 8.49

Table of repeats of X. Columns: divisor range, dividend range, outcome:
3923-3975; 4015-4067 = 2.23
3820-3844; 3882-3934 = 1.64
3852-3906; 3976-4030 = 1.72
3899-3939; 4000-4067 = 1.93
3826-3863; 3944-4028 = 1.79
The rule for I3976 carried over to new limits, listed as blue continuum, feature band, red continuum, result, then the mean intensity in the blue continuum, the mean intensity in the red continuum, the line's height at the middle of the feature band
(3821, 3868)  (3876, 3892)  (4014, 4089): -0.2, 8.62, 17.4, 10.3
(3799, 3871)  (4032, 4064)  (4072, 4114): 0.5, 9.73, 18.5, 17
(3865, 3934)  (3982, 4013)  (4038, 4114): -4.6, 10.6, 17.7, 14.6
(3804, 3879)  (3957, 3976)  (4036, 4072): 8.7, 9.48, 16.8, 13.8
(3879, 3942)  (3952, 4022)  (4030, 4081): -0.9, 9.98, 16.7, 13.5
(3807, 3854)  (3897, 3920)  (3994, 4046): 0.1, 9.09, 17.3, 12.5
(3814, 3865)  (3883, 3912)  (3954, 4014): -2.9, 8.41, 13.4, 10.4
